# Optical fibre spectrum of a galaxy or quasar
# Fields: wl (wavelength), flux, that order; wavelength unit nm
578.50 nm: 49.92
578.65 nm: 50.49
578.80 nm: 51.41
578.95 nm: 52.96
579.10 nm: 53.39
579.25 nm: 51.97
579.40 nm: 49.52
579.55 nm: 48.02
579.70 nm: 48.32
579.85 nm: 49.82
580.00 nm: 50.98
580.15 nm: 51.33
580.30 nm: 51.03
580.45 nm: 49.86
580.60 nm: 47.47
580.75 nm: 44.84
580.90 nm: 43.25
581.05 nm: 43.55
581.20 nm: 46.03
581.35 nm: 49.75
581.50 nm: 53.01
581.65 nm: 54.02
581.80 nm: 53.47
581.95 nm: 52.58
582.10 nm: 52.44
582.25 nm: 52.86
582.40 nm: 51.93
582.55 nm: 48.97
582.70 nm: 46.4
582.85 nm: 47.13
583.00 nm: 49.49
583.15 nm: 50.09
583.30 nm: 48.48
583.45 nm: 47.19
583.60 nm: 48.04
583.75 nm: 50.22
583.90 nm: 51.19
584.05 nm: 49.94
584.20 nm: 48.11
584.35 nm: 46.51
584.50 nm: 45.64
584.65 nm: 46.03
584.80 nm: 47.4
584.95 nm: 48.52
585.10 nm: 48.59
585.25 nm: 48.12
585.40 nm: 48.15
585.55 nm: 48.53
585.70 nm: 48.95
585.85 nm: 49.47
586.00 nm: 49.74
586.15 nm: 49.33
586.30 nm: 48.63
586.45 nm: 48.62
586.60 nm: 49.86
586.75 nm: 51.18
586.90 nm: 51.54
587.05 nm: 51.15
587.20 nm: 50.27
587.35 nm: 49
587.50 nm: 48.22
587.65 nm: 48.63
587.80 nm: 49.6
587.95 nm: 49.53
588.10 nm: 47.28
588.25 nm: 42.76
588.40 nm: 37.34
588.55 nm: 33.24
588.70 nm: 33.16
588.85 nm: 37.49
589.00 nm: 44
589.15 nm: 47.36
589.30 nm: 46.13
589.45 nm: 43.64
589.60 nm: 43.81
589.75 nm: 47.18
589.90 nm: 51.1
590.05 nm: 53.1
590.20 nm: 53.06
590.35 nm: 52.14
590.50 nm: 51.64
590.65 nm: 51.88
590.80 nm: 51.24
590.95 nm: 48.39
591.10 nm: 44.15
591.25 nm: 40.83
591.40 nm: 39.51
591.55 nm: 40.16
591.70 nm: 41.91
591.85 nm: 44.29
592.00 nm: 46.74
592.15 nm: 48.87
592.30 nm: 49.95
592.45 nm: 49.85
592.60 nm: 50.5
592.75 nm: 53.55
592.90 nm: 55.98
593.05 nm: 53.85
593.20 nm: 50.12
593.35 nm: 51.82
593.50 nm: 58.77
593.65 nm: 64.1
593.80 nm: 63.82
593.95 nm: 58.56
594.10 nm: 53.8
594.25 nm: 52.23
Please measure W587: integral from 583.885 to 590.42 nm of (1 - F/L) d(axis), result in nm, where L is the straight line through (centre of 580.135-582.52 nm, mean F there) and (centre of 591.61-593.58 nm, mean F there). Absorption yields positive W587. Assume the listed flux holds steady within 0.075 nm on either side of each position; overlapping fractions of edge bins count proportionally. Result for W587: 0.37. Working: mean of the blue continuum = 49.8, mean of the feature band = 47.3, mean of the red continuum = 50.4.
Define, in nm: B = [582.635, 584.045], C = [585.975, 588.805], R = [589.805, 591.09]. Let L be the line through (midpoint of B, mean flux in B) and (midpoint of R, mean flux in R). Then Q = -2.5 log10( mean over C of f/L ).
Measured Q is 0.08 mag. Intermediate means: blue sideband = 48.8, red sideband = 51.1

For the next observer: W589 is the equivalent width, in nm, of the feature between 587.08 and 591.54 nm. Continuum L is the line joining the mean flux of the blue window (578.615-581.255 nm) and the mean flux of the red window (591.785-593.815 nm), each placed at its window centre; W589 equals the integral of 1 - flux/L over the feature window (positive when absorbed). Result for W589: 0.49 nm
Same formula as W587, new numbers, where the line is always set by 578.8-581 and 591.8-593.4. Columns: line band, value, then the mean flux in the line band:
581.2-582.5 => -0.06 nm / 52.1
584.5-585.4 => 0.04 nm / 47.6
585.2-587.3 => 0.02 nm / 49.5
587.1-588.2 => 0.03 nm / 48.8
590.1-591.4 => 0.04 nm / 48.7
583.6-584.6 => 0.03 nm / 48.5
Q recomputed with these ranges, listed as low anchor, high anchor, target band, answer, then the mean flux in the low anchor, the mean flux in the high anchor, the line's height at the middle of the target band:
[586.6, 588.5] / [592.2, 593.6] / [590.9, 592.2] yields 0.18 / 47.9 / 52.8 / 51.6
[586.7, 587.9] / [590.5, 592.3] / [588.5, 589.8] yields 0.15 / 49.9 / 45.7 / 48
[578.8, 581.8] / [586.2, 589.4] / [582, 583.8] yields -0.03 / 49.6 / 46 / 48.3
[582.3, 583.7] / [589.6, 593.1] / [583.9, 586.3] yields 0.01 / 48.7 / 48.5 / 48.7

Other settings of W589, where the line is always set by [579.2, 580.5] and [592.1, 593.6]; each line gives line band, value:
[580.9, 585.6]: 0.16 nm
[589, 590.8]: 0.10 nm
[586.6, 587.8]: 0.04 nm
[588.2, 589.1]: 0.24 nm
